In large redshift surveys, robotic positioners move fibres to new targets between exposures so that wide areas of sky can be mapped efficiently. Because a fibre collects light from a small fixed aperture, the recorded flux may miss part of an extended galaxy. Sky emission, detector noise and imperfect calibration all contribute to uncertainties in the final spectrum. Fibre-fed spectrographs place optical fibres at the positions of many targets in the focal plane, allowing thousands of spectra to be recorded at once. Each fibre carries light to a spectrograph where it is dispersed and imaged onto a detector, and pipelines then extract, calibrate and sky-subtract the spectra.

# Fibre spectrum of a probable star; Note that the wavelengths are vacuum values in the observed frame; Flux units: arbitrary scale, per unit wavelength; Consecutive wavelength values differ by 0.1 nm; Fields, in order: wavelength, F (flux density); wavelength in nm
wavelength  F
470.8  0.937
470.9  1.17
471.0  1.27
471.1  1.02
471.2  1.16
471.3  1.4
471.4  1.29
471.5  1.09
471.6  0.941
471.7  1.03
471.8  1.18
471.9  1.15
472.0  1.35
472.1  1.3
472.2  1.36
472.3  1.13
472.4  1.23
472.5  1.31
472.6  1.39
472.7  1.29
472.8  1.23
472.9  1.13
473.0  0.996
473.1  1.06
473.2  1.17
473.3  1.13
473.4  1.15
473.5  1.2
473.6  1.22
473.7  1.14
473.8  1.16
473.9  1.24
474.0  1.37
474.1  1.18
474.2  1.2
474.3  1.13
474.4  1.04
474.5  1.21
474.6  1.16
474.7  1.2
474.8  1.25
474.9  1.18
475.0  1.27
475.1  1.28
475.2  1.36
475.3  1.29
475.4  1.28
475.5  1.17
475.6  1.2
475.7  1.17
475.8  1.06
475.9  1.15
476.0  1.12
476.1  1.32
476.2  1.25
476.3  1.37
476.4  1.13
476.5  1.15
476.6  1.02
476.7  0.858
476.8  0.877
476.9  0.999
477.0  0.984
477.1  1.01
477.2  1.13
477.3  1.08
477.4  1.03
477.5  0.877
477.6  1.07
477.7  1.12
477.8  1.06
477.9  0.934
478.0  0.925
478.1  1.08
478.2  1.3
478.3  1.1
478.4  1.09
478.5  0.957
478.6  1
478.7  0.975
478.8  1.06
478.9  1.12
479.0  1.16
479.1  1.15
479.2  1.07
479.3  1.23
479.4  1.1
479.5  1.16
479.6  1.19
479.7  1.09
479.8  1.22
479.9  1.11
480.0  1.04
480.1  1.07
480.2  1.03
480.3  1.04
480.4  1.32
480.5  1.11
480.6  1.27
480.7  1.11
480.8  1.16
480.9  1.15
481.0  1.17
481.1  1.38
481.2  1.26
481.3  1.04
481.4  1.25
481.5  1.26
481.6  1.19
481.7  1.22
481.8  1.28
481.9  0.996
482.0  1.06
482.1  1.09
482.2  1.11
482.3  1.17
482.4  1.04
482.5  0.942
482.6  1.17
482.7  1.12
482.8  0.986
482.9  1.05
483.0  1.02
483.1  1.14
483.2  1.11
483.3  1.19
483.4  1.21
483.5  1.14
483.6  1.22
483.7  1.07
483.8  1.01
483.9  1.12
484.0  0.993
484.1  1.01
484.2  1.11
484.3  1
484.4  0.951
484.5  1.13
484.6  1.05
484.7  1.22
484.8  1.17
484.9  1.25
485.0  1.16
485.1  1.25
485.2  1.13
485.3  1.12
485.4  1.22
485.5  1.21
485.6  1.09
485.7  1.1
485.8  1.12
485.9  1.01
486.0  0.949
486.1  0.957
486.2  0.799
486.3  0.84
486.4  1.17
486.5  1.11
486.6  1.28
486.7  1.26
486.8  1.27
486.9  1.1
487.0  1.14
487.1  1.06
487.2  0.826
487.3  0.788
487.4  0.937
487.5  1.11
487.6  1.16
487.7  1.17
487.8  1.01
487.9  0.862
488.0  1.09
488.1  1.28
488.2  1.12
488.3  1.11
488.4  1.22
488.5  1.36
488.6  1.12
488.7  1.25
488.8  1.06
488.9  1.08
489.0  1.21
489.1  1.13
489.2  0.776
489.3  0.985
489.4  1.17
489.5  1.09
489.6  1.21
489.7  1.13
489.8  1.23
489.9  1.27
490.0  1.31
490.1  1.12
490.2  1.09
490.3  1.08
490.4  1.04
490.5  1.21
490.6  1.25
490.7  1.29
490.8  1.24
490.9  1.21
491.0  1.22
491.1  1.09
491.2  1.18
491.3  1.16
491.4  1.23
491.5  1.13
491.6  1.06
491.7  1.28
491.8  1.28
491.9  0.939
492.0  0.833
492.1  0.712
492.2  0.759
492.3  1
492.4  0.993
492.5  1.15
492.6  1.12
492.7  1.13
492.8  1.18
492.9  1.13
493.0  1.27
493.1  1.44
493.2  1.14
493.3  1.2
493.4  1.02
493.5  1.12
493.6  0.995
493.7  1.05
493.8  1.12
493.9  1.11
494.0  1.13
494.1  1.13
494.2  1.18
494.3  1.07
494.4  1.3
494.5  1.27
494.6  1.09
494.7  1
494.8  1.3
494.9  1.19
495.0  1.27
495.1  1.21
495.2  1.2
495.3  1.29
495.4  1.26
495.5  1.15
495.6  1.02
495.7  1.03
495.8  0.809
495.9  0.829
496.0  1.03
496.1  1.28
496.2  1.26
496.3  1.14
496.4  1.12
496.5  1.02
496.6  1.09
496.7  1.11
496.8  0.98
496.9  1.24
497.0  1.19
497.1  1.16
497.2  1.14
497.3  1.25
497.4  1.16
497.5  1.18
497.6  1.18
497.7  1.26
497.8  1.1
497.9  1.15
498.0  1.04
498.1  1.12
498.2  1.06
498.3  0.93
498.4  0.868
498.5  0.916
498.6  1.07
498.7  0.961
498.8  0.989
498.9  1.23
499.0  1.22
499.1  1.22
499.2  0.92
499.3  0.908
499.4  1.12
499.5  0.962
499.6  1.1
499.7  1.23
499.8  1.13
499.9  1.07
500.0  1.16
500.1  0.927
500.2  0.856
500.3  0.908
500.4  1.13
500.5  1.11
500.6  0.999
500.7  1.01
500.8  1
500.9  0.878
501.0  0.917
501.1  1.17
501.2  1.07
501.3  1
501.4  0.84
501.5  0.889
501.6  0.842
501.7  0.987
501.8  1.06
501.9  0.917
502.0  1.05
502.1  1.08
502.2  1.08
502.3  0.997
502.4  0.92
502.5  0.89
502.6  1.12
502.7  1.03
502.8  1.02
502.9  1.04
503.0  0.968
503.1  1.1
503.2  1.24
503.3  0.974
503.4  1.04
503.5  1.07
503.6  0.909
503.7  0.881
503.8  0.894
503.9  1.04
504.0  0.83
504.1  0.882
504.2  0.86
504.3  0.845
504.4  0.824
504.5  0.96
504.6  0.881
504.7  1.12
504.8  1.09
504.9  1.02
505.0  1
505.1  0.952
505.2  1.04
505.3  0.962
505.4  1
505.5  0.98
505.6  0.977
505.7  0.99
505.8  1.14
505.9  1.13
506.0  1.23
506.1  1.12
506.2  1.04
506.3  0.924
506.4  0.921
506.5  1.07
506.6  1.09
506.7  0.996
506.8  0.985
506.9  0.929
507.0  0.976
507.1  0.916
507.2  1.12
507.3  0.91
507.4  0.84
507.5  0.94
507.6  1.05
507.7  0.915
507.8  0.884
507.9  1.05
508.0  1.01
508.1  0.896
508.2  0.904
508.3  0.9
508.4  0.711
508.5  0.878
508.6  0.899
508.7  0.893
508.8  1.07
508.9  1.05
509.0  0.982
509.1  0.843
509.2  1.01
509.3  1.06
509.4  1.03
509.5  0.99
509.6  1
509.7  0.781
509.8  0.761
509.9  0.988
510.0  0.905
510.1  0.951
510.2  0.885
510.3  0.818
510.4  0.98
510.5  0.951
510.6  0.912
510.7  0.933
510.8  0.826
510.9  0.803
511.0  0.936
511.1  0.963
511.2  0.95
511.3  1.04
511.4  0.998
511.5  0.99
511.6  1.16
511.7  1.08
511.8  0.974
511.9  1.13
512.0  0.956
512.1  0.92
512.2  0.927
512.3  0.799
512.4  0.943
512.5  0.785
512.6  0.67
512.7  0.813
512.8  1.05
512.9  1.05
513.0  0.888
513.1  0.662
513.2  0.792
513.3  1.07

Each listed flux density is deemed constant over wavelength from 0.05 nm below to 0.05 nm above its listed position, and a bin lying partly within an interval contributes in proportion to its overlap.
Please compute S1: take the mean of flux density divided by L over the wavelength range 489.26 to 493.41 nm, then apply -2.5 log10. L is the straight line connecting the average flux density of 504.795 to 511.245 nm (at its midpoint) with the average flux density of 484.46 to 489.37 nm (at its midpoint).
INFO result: -0.06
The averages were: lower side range 1.1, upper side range 0.963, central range 1.13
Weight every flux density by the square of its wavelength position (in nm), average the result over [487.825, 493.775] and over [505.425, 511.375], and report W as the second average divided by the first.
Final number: 0.9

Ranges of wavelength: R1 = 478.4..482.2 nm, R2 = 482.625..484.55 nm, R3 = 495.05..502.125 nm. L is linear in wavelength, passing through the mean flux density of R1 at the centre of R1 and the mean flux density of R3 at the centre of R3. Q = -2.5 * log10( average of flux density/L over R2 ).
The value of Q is 0.04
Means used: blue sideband 1.14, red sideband 1.07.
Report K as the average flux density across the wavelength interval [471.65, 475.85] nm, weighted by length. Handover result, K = 1.2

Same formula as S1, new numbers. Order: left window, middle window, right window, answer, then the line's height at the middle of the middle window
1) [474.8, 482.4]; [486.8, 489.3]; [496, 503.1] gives 0.01 mag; 1.1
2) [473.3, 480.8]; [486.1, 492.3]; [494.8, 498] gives 0.03 mag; 1.14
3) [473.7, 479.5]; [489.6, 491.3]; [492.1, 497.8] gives -0.05 mag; 1.13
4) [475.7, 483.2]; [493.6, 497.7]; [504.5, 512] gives -0.11 mag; 1.03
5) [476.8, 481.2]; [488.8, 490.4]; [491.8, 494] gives -0.04 mag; 1.08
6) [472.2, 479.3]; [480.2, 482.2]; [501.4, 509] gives -0.06 mag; 1.11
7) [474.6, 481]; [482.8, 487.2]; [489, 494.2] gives 0.02 mag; 1.12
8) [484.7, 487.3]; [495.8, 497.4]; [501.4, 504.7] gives -0.10 mag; 1.02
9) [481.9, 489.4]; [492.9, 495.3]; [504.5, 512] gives -0.12 mag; 1.05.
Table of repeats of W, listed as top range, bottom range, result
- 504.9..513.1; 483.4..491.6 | 0.94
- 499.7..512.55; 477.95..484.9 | 0.96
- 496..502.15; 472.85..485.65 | 1.02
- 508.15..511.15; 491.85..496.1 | 0.89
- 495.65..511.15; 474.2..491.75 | 0.97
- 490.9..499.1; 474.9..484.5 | 1.06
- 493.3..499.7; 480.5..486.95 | 1.04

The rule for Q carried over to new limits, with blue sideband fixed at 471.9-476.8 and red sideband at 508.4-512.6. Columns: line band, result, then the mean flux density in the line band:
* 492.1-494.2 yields -0.04 mag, 1.1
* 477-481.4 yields 0.05 mag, 1.11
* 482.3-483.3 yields 0.06 mag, 1.08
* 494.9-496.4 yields -0.08 mag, 1.13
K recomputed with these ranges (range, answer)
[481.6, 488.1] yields 1.09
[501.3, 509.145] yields 0.978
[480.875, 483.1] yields 1.13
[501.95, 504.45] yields 0.983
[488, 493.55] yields 1.13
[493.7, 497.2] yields 1.13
